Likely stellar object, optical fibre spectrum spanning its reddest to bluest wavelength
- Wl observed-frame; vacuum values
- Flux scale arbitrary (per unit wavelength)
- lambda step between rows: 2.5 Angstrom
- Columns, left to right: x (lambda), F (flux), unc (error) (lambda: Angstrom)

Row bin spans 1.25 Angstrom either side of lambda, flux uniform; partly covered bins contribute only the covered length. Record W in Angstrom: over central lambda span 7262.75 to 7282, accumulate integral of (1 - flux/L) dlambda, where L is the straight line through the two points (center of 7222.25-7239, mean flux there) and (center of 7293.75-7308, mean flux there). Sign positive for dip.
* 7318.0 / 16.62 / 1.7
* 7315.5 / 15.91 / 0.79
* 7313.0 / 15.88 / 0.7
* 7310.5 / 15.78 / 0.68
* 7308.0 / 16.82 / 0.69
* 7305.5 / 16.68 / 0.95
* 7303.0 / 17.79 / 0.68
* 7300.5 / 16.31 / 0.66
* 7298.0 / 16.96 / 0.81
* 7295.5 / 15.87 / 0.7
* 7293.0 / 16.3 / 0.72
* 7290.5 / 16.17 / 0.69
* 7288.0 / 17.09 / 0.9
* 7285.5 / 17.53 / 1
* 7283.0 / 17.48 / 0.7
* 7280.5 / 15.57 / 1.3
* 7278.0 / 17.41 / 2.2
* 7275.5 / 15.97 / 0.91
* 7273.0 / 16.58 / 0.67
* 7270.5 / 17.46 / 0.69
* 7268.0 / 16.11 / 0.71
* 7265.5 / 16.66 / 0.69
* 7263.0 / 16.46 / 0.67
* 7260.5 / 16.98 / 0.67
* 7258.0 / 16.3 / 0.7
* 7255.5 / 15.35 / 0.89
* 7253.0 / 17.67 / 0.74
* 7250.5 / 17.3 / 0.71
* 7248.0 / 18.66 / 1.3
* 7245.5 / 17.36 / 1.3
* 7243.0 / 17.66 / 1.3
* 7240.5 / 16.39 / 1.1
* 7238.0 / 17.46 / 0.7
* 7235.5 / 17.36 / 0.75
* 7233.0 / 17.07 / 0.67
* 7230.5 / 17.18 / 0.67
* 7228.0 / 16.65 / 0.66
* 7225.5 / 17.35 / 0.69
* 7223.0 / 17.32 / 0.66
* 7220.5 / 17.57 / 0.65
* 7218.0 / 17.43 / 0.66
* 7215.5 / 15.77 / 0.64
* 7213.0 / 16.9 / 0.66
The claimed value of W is 0.4 Angstrom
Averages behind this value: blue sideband 17.2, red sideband 16.7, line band 16.5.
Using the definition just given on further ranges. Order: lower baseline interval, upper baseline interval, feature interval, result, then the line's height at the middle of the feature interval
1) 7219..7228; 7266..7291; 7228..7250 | -0.25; 17.2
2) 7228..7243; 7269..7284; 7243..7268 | -0.06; 16.9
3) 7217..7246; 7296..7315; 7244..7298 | 0.26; 16.9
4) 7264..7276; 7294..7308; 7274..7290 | -0.16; 16.6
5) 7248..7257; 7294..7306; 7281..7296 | 0.06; 16.8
